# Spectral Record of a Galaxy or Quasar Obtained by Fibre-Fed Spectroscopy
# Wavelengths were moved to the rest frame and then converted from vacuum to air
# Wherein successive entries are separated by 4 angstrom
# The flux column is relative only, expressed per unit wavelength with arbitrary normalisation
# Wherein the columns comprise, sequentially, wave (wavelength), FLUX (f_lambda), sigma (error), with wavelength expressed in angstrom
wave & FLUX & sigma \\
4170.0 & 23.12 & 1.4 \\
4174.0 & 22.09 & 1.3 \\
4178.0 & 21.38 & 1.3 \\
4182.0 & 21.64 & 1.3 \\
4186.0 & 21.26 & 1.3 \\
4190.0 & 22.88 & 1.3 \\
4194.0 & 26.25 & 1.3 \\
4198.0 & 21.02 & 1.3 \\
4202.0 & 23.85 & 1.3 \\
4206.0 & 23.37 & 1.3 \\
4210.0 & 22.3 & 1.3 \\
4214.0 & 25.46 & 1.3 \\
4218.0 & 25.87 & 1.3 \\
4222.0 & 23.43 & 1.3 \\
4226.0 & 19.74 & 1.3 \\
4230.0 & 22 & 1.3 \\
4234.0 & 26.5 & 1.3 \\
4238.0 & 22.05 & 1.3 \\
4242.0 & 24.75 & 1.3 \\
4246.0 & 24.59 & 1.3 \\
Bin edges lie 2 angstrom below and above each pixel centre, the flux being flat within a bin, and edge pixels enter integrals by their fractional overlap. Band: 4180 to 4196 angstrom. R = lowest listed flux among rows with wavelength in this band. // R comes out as 21.26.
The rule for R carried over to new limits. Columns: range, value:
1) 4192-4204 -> 21.02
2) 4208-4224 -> 22.3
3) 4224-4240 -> 19.74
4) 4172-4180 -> 21.38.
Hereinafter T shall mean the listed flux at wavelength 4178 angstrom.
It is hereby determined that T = 21.38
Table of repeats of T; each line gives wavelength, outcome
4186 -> 21.26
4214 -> 25.46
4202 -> 23.85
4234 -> 26.5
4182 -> 21.64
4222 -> 23.43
